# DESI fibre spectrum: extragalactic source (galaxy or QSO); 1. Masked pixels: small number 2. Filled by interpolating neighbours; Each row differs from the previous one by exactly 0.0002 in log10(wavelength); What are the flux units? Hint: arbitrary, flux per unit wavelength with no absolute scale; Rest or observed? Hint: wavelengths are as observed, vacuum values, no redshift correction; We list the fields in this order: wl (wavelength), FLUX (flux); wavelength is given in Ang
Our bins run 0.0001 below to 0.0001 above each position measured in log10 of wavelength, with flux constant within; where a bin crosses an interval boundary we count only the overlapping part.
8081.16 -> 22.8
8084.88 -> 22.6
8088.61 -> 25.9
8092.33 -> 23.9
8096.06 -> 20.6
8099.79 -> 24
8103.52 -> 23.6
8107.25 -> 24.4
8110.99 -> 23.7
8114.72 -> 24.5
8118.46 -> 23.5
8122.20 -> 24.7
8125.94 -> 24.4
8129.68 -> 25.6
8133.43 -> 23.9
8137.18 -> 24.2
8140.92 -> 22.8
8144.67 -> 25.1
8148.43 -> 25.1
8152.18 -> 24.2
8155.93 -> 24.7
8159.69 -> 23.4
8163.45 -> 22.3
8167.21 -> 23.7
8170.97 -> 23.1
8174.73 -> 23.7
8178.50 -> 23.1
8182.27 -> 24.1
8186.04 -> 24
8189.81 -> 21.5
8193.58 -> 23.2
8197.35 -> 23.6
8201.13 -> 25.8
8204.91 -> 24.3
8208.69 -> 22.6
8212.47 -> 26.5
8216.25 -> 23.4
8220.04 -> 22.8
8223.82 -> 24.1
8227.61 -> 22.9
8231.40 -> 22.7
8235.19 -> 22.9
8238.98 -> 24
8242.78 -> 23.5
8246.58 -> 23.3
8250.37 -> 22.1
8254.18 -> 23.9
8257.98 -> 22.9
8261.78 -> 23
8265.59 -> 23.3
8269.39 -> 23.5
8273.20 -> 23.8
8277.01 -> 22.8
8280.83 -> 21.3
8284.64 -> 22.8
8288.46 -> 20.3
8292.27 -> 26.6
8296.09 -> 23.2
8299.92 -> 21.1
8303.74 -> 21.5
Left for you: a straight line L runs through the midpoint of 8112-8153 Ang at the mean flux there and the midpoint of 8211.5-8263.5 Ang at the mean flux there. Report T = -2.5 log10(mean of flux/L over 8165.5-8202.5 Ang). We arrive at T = 0.01 mag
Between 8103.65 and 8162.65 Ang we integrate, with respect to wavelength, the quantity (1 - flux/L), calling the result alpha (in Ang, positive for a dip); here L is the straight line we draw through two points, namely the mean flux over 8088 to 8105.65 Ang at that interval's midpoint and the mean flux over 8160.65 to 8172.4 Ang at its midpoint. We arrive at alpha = -2.5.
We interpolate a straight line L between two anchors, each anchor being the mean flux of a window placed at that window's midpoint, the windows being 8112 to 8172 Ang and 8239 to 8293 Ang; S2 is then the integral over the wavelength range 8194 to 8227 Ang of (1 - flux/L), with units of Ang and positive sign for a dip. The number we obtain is -0.8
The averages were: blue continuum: 24.1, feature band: 24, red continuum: 23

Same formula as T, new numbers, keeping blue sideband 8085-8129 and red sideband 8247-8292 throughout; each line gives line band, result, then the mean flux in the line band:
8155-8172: 0.01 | 23.4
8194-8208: -0.04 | 24.2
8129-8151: -0.03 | 24.4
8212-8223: -0.03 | 23.9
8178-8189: -0.01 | 23.6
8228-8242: 0.00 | 23.2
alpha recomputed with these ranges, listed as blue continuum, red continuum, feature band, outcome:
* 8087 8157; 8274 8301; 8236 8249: -0.2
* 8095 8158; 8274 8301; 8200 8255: -1.0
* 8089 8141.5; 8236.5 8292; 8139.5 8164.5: -0.3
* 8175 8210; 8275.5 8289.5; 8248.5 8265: -0.5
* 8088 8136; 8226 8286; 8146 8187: -0.2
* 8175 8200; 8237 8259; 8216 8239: 0.1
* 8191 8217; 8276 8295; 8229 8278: 0.2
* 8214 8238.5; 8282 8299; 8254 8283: 0.1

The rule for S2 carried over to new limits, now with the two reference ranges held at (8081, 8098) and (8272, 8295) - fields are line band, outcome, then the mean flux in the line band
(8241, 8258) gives -0.15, 23.2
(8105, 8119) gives -0.54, 24.1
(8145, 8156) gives -0.77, 24.7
